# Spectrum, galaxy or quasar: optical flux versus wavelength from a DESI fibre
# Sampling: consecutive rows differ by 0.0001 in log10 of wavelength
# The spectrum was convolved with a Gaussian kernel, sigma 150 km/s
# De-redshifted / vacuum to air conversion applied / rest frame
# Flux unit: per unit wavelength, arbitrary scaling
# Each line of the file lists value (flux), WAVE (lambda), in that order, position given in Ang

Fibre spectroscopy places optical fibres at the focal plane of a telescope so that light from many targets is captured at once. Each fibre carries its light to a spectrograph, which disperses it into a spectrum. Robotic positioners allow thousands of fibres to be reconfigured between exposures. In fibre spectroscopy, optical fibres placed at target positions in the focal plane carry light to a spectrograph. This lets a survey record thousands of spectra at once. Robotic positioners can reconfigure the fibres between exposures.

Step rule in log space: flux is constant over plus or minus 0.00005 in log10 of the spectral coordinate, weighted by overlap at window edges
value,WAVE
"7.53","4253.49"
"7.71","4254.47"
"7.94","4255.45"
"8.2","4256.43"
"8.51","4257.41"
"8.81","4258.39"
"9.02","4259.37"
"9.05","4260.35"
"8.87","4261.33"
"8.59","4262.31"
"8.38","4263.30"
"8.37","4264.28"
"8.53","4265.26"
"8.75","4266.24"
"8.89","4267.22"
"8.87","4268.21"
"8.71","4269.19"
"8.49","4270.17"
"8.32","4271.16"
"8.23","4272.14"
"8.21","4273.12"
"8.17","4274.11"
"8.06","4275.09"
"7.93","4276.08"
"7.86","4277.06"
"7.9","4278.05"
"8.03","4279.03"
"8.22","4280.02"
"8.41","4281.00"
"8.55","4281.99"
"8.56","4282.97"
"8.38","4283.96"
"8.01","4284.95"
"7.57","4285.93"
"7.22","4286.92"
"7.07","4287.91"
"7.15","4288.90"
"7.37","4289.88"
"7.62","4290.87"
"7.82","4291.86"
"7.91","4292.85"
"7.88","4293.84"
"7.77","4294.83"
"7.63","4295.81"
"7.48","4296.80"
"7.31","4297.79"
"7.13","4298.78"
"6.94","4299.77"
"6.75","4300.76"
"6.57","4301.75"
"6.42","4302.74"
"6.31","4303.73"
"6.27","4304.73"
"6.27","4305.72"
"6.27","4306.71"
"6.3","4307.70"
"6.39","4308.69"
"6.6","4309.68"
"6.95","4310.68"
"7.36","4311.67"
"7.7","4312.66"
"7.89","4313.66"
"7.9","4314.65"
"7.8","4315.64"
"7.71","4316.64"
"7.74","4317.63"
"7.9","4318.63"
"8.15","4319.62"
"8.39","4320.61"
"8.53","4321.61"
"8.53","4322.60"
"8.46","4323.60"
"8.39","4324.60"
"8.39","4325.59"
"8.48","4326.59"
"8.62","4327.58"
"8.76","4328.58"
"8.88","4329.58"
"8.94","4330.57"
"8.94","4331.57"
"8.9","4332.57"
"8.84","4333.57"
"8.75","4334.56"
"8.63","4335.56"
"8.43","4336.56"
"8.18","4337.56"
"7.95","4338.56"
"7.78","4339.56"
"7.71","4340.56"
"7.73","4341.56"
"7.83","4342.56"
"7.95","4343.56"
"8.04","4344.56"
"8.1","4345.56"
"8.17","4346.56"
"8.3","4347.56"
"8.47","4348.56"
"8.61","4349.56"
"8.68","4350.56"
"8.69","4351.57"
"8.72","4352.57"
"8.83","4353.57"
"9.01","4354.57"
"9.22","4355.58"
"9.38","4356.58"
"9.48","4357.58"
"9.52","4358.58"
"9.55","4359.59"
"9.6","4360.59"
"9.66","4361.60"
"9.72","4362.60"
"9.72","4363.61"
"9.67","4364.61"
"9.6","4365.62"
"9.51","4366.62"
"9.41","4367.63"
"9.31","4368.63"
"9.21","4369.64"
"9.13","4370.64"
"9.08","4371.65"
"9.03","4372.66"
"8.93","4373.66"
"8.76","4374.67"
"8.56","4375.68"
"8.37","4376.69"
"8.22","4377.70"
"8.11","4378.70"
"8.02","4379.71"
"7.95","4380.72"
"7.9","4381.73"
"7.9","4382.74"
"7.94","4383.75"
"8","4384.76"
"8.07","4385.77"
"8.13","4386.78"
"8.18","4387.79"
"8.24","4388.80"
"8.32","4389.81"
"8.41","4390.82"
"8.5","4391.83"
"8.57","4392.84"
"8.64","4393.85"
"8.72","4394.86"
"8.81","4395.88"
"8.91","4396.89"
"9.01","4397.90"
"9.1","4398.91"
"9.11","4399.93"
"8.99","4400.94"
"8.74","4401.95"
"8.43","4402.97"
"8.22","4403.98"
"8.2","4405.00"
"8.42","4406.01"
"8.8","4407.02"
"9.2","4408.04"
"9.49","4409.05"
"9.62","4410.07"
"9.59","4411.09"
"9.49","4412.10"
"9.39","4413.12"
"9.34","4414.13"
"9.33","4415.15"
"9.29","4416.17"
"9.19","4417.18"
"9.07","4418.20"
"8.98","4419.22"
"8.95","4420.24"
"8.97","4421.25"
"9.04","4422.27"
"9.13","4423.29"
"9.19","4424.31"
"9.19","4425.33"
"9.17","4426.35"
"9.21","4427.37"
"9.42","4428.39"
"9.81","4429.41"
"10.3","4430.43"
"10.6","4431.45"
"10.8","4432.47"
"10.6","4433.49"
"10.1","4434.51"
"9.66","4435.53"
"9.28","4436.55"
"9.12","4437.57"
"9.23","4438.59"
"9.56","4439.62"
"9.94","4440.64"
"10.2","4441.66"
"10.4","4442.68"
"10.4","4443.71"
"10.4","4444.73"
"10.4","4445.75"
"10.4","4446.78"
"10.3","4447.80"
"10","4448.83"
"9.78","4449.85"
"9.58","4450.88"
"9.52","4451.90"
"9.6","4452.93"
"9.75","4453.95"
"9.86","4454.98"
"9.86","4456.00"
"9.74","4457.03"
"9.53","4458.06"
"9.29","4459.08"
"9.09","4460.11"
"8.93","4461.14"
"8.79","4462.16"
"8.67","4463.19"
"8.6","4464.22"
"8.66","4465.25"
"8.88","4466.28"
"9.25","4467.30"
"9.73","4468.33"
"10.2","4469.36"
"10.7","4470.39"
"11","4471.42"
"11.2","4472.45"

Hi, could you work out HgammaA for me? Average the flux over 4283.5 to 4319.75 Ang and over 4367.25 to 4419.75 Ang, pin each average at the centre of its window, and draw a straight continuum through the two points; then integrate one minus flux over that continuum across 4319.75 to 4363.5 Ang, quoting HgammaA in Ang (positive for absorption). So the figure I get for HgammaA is -4.1 Ang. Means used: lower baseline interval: 7.27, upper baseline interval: 8.74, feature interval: 8.65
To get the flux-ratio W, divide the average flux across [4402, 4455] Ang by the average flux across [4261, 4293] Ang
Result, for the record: 1.2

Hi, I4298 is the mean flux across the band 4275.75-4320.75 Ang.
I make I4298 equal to 7.46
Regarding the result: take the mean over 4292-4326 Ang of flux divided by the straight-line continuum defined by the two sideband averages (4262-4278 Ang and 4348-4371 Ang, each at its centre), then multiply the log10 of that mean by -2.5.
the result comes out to 0.18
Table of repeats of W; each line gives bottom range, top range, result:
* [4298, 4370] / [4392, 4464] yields 1.14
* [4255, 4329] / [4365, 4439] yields 1.14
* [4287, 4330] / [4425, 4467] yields 1.29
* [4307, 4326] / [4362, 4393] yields 1.12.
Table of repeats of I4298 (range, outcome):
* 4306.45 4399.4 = 8.46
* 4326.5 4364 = 8.7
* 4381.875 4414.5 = 8.69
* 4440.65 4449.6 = 10.3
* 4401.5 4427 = 9.06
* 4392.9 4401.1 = 8.89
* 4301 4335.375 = 7.78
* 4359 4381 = 9.06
